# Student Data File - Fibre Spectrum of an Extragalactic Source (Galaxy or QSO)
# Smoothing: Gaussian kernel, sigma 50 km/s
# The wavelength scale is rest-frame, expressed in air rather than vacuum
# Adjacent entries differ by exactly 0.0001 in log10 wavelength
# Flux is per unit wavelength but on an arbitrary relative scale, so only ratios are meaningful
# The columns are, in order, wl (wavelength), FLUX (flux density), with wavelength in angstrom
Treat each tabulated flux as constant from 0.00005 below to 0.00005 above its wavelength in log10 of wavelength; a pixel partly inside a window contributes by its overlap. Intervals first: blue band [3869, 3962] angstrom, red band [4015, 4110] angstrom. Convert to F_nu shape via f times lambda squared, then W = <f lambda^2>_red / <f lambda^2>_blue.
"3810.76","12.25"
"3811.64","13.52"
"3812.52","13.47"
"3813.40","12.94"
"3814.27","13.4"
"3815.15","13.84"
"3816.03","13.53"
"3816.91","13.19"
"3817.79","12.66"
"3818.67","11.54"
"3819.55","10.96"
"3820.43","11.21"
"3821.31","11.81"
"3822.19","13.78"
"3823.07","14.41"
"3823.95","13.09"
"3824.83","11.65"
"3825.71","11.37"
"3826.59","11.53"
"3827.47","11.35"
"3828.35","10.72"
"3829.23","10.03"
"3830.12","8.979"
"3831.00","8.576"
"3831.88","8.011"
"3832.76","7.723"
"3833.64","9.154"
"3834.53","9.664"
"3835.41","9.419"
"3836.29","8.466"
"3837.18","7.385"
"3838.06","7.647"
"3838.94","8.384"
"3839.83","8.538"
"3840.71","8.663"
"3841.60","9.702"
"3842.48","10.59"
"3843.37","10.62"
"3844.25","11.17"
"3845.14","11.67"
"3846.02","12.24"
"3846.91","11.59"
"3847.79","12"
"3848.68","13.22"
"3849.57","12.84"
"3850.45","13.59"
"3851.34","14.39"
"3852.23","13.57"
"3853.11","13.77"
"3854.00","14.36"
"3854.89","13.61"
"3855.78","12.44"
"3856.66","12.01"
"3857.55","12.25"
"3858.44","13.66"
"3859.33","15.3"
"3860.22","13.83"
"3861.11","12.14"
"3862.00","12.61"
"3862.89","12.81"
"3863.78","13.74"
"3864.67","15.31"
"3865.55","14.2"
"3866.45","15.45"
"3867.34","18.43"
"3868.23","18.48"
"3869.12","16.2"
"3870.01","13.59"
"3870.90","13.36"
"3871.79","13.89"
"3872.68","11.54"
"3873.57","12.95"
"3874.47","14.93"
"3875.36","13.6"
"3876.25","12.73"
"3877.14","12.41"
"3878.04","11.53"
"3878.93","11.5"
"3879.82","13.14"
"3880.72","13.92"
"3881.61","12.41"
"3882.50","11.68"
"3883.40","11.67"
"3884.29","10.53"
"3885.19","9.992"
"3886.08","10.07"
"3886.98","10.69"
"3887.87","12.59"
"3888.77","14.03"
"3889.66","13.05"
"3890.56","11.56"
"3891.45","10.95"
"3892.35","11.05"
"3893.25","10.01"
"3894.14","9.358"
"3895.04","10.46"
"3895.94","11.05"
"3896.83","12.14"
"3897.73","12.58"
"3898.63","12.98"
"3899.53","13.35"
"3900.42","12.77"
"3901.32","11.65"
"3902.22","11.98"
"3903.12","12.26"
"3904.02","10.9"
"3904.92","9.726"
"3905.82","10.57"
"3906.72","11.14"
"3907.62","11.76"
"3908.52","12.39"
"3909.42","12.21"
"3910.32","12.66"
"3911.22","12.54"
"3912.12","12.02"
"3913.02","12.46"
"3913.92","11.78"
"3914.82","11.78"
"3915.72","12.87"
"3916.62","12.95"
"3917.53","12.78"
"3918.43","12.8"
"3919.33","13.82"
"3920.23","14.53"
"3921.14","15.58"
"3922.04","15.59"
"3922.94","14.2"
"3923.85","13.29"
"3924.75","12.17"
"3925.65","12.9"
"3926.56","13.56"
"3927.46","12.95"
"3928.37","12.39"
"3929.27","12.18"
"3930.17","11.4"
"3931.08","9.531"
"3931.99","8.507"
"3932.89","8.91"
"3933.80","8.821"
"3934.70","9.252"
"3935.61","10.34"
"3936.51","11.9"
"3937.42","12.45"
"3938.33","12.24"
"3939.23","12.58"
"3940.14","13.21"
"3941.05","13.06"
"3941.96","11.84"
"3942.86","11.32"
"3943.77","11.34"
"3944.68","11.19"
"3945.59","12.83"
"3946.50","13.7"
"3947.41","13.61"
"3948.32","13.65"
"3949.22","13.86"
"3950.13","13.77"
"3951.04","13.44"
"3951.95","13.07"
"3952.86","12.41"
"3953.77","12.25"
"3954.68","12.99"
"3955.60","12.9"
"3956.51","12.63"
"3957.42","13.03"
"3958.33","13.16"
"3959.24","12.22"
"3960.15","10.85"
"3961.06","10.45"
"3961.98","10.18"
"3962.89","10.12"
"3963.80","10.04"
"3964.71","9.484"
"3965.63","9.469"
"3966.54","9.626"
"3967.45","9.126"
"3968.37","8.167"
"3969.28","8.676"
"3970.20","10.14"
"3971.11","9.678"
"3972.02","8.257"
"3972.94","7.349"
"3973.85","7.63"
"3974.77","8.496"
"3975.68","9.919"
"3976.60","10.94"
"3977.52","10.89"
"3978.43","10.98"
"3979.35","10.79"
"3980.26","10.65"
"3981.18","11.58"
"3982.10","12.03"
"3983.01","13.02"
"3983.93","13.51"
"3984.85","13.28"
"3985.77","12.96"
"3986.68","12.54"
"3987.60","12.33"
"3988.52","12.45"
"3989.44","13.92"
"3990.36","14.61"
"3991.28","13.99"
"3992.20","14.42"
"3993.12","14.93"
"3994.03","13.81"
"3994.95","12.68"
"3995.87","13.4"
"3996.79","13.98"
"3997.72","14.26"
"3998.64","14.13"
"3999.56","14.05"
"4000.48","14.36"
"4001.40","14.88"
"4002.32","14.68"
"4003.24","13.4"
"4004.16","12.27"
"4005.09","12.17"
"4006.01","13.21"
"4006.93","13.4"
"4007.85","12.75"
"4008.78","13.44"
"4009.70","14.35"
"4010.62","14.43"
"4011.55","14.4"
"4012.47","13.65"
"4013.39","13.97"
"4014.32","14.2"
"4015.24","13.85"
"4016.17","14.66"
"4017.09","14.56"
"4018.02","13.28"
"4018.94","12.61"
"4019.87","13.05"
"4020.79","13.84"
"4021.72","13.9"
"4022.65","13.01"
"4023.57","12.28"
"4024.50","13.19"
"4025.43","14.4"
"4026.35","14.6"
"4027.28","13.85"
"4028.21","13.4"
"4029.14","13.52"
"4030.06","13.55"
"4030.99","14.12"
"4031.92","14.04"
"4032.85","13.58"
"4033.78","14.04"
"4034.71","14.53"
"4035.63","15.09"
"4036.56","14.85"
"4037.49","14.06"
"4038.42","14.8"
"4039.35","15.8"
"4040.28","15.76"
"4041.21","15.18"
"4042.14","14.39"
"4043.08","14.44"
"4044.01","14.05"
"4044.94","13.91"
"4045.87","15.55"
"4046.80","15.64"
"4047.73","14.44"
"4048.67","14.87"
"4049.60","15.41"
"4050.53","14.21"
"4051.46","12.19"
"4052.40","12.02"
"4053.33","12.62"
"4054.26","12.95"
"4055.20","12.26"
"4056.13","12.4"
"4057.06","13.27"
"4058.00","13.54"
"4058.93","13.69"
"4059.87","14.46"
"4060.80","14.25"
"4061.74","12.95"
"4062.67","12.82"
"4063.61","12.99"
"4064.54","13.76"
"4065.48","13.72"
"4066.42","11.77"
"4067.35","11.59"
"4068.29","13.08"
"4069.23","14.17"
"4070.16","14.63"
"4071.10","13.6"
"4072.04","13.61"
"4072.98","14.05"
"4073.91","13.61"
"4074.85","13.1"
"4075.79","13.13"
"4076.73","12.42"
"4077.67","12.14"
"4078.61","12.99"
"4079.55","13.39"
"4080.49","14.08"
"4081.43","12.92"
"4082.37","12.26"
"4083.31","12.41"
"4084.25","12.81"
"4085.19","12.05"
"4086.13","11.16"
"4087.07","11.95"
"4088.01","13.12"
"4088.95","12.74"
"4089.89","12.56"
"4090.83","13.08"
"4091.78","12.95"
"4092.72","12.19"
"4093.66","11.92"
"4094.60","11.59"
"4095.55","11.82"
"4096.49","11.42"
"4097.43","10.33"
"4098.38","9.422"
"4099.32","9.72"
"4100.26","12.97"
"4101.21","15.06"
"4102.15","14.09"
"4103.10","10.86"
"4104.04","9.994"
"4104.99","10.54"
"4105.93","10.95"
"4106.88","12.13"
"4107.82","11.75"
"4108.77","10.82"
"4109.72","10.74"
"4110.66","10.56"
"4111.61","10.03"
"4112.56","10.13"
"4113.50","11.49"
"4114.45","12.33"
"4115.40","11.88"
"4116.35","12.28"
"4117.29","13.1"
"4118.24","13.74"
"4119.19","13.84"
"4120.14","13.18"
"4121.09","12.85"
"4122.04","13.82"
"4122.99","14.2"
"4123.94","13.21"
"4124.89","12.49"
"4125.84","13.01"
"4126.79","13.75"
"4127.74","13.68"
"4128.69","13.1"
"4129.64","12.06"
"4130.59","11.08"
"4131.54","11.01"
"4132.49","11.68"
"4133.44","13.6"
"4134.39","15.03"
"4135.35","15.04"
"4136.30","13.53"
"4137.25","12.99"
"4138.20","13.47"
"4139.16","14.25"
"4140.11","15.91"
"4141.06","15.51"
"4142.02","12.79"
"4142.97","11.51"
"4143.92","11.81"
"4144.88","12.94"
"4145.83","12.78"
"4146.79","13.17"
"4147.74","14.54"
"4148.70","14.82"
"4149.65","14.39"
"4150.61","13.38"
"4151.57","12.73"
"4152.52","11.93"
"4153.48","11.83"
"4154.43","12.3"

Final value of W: 1.2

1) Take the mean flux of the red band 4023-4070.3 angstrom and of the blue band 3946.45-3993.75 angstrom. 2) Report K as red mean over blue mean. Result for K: 1.19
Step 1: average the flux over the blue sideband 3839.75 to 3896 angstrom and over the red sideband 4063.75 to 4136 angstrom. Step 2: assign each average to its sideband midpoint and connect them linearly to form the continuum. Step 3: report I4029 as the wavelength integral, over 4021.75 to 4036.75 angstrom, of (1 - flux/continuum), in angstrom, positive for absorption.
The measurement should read -1.6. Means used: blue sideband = 12.6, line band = 13.9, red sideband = 12.5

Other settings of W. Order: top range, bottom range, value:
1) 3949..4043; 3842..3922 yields 1.07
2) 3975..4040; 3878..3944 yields 1.18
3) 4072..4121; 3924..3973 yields 1.15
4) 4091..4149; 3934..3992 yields 1.17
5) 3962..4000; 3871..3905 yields 1.01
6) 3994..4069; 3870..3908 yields 1.24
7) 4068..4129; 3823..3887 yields 1.17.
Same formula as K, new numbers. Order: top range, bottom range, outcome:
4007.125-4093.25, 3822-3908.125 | 1.13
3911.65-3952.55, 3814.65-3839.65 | 1.16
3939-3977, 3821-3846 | 1.10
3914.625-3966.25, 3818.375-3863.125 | 1.07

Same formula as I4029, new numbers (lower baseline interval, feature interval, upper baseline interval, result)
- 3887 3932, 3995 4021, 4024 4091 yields -1.2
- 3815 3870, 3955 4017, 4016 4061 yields 5.8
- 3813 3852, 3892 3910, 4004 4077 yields 0.7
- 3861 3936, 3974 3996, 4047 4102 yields 0.5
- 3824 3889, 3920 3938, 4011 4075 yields 1.0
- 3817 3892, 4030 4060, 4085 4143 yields -4.3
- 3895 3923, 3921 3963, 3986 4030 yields 2.2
